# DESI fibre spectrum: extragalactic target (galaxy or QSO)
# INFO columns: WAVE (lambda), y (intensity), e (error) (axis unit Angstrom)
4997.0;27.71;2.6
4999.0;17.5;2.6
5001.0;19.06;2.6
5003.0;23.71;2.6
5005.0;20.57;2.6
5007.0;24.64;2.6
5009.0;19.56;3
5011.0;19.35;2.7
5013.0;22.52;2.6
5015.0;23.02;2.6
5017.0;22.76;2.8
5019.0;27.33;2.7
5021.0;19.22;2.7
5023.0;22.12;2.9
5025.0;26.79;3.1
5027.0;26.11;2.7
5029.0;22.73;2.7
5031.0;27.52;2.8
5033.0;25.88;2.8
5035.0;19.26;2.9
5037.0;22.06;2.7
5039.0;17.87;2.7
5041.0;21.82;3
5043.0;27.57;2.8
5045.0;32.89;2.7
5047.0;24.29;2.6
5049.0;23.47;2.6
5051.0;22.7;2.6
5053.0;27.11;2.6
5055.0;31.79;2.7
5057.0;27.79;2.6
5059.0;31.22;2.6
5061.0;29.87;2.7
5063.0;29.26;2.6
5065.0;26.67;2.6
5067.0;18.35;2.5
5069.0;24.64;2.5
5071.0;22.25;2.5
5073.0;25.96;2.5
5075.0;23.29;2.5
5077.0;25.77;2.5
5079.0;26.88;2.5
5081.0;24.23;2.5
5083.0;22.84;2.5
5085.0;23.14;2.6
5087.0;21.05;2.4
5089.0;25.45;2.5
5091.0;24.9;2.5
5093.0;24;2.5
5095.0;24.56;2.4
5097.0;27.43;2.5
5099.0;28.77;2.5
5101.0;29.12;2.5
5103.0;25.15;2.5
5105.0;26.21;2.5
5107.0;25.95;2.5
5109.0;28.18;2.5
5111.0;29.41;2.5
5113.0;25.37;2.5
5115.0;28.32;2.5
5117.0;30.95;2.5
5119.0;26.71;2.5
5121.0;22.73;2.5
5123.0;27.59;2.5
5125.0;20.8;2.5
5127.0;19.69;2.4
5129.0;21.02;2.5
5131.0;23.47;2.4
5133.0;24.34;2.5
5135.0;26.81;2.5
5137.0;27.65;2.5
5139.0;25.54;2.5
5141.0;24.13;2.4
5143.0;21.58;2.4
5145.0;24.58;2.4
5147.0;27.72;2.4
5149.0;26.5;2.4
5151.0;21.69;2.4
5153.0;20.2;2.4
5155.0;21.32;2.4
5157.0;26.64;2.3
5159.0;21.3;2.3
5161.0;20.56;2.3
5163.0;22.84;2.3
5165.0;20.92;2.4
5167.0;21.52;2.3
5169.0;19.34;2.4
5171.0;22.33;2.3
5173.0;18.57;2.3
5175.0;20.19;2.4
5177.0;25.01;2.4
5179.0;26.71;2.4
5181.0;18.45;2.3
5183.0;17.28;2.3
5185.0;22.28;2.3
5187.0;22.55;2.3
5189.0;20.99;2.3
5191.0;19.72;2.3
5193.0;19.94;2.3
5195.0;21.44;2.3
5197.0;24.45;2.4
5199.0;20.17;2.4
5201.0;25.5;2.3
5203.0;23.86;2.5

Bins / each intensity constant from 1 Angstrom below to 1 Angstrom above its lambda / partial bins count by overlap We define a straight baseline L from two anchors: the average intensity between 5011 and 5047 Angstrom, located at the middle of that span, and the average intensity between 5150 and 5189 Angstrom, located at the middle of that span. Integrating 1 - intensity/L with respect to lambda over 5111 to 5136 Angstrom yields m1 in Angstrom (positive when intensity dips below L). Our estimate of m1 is -3.0 Angstrom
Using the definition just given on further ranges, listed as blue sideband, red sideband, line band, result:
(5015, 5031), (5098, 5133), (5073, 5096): 0.9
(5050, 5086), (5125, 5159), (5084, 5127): -1.9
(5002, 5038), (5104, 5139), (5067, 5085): 0.3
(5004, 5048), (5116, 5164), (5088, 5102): -1.5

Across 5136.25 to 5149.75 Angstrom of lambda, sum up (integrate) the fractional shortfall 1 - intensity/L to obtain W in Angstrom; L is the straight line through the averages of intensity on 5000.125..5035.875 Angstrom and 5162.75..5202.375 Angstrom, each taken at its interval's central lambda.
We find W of -2.15 Angstrom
